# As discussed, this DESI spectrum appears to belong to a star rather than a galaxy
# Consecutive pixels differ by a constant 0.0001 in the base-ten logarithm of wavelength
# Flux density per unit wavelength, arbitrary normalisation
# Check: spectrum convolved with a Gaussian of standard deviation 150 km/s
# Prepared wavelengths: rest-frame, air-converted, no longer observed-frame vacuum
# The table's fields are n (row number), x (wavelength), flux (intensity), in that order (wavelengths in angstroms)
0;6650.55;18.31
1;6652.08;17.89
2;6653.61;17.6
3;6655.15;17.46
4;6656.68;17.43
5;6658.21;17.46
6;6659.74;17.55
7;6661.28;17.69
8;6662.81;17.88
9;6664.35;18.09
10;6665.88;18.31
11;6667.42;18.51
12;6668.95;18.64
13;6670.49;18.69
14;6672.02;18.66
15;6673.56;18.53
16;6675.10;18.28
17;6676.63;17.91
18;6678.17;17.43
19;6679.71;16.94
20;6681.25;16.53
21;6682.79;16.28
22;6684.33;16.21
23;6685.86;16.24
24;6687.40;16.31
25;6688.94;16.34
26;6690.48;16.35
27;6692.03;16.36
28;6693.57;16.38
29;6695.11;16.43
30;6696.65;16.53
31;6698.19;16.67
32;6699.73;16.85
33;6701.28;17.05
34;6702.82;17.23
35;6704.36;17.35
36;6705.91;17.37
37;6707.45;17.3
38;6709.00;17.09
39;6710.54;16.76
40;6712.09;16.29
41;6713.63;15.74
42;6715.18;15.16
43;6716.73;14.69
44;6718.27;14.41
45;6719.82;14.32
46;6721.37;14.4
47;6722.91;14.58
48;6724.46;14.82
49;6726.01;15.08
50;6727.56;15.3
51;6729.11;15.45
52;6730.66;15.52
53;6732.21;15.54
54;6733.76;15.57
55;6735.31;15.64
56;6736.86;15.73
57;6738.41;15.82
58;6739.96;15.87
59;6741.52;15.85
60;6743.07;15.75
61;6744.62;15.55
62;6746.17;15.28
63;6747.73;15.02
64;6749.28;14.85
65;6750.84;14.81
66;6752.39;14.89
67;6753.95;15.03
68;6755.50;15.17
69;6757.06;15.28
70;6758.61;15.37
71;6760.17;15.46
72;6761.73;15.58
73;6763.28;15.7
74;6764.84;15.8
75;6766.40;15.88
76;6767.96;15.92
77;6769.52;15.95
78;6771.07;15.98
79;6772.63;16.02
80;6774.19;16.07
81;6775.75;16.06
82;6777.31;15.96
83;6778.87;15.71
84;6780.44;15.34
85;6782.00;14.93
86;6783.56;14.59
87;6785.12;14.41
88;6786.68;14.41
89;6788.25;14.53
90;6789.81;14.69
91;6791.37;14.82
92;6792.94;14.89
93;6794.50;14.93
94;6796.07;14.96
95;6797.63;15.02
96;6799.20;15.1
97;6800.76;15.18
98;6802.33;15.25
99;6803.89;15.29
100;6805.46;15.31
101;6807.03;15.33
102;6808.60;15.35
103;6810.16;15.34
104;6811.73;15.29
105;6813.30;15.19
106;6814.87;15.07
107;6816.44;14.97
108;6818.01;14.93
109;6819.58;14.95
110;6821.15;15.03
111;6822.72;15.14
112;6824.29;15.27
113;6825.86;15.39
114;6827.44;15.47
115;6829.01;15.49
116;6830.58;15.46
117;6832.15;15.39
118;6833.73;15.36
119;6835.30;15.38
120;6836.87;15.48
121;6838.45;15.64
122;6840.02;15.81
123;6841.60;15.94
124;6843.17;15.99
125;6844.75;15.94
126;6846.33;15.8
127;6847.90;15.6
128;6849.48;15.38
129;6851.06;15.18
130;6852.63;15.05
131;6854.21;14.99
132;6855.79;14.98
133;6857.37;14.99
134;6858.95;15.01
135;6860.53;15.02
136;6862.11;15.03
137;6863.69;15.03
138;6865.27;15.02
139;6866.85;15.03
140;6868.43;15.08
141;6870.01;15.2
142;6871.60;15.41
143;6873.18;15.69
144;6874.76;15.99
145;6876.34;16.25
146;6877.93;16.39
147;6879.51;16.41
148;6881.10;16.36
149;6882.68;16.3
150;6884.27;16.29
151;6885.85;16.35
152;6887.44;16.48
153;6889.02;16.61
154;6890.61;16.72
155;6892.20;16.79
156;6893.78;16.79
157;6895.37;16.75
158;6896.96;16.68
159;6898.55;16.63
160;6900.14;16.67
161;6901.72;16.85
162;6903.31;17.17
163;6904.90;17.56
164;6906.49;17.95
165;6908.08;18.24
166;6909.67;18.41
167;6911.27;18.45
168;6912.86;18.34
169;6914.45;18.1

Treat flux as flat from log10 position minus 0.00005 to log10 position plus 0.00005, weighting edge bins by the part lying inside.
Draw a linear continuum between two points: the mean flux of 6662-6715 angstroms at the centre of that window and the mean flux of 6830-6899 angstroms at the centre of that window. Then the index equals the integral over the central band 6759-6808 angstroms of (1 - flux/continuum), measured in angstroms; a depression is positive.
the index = 3.2 angstroms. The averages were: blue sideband 17.1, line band 15.3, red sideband 15.8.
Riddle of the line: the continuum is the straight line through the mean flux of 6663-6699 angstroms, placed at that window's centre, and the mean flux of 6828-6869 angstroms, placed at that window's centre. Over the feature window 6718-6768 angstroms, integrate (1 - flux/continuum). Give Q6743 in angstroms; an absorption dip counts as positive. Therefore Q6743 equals 3.7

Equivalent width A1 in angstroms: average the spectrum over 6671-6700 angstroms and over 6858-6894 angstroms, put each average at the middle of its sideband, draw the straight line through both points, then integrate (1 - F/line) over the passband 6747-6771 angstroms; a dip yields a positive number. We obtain 1.6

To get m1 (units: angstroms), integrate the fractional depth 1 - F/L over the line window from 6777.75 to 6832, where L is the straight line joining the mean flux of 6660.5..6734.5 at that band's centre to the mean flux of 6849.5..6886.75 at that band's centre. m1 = 2.8 angstroms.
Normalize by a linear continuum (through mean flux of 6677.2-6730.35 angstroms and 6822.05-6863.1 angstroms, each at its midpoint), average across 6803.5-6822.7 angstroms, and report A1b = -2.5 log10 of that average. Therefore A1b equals 0.027 mag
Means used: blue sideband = 16.1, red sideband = 15.4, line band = 15.2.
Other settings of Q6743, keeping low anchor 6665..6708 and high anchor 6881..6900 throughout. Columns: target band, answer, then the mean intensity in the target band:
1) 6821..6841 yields 1.6 angstroms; 15.4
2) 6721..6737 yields 1.7 angstroms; 15.2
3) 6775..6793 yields 2.0 angstroms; 15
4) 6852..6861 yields 0.9 angstroms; 15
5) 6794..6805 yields 1.1 angstroms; 15.1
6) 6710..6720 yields 1.0 angstroms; 15.4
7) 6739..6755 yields 1.6 angstroms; 15.3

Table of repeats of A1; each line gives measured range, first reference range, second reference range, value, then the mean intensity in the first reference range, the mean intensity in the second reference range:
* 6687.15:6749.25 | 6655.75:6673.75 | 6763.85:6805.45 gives 3.6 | 18.1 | 15.3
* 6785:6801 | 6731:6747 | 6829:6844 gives 0.8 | 15.7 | 15.6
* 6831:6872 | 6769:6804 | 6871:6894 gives 1.6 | 15.2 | 16.3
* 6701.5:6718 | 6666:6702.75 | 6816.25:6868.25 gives 0.4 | 17.2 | 15.3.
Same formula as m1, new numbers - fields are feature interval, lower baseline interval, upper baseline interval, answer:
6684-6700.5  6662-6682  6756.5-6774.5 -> 1.0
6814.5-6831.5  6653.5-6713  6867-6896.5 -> 1.3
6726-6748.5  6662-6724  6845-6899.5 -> 1.3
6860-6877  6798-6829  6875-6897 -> 0.9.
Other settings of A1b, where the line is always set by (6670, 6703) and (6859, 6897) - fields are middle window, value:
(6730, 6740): 0.07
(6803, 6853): 0.06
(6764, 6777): 0.04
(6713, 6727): 0.14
